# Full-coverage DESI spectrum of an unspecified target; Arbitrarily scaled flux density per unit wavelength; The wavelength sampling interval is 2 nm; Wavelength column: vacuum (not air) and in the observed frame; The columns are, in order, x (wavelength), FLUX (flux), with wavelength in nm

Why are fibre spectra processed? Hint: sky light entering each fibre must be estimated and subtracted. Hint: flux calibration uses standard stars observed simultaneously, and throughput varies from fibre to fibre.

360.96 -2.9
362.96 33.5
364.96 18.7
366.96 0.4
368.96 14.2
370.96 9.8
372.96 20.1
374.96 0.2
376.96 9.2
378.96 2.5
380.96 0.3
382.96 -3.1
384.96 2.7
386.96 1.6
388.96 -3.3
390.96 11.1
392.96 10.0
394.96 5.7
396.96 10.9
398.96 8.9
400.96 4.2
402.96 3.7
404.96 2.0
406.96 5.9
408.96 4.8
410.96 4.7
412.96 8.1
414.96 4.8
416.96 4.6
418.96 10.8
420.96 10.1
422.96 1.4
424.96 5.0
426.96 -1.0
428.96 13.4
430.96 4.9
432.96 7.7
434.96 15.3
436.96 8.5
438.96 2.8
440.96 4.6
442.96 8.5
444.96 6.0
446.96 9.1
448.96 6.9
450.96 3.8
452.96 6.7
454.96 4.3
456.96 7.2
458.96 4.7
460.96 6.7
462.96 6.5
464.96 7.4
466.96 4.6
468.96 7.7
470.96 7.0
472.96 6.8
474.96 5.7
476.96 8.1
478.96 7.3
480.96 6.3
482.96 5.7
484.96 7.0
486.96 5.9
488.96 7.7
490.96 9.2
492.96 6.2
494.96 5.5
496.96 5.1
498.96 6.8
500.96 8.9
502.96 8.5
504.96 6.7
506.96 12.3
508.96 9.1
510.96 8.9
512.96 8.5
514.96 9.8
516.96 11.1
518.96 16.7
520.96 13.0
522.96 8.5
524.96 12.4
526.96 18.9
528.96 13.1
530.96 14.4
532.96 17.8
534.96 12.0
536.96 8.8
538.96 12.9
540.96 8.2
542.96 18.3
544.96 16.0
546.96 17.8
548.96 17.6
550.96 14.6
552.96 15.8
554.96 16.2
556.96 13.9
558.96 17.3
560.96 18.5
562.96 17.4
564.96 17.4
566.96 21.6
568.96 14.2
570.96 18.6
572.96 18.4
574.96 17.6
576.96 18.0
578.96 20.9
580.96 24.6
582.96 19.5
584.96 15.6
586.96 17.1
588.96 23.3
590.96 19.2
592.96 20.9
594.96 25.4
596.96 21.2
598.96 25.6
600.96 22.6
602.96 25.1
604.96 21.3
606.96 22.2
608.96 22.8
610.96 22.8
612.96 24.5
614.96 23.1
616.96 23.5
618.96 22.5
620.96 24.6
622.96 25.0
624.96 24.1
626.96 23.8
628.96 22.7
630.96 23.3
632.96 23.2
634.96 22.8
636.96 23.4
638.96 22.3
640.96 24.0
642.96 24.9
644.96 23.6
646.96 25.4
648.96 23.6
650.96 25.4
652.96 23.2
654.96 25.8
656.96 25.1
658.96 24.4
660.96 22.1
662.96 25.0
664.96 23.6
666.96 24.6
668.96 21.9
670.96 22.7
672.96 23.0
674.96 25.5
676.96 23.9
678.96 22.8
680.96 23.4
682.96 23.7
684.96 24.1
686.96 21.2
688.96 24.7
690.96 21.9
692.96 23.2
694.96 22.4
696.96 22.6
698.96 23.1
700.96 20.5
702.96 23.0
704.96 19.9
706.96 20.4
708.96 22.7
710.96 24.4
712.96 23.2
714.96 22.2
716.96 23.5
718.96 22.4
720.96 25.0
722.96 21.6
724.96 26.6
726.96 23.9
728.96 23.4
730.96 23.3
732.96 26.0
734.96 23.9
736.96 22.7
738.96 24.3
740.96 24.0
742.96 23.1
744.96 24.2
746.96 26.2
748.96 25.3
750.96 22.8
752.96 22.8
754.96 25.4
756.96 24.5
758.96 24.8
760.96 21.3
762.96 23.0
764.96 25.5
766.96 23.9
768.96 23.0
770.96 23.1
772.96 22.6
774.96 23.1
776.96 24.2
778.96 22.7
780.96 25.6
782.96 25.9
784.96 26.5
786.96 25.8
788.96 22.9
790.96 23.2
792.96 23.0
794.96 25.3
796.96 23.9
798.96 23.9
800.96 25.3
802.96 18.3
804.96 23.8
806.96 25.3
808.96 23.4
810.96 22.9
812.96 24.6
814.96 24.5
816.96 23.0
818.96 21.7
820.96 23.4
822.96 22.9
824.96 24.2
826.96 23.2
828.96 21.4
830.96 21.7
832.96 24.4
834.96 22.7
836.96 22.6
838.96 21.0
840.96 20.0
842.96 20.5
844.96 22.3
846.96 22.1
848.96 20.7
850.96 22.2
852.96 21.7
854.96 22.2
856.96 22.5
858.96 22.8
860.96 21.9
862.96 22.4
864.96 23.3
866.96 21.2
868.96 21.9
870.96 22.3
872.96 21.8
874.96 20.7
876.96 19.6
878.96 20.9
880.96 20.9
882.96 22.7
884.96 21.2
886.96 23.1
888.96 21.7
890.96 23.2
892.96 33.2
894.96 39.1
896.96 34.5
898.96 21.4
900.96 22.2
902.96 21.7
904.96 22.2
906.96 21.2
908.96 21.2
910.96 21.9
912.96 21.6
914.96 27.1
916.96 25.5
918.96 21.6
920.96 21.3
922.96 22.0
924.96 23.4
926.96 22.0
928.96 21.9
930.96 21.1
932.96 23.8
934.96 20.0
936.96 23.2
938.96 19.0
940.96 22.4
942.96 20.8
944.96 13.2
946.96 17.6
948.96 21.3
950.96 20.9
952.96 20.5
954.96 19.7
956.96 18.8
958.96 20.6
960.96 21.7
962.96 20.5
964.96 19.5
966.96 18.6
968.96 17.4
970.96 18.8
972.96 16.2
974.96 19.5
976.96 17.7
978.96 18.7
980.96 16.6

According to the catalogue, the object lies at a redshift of 0.362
